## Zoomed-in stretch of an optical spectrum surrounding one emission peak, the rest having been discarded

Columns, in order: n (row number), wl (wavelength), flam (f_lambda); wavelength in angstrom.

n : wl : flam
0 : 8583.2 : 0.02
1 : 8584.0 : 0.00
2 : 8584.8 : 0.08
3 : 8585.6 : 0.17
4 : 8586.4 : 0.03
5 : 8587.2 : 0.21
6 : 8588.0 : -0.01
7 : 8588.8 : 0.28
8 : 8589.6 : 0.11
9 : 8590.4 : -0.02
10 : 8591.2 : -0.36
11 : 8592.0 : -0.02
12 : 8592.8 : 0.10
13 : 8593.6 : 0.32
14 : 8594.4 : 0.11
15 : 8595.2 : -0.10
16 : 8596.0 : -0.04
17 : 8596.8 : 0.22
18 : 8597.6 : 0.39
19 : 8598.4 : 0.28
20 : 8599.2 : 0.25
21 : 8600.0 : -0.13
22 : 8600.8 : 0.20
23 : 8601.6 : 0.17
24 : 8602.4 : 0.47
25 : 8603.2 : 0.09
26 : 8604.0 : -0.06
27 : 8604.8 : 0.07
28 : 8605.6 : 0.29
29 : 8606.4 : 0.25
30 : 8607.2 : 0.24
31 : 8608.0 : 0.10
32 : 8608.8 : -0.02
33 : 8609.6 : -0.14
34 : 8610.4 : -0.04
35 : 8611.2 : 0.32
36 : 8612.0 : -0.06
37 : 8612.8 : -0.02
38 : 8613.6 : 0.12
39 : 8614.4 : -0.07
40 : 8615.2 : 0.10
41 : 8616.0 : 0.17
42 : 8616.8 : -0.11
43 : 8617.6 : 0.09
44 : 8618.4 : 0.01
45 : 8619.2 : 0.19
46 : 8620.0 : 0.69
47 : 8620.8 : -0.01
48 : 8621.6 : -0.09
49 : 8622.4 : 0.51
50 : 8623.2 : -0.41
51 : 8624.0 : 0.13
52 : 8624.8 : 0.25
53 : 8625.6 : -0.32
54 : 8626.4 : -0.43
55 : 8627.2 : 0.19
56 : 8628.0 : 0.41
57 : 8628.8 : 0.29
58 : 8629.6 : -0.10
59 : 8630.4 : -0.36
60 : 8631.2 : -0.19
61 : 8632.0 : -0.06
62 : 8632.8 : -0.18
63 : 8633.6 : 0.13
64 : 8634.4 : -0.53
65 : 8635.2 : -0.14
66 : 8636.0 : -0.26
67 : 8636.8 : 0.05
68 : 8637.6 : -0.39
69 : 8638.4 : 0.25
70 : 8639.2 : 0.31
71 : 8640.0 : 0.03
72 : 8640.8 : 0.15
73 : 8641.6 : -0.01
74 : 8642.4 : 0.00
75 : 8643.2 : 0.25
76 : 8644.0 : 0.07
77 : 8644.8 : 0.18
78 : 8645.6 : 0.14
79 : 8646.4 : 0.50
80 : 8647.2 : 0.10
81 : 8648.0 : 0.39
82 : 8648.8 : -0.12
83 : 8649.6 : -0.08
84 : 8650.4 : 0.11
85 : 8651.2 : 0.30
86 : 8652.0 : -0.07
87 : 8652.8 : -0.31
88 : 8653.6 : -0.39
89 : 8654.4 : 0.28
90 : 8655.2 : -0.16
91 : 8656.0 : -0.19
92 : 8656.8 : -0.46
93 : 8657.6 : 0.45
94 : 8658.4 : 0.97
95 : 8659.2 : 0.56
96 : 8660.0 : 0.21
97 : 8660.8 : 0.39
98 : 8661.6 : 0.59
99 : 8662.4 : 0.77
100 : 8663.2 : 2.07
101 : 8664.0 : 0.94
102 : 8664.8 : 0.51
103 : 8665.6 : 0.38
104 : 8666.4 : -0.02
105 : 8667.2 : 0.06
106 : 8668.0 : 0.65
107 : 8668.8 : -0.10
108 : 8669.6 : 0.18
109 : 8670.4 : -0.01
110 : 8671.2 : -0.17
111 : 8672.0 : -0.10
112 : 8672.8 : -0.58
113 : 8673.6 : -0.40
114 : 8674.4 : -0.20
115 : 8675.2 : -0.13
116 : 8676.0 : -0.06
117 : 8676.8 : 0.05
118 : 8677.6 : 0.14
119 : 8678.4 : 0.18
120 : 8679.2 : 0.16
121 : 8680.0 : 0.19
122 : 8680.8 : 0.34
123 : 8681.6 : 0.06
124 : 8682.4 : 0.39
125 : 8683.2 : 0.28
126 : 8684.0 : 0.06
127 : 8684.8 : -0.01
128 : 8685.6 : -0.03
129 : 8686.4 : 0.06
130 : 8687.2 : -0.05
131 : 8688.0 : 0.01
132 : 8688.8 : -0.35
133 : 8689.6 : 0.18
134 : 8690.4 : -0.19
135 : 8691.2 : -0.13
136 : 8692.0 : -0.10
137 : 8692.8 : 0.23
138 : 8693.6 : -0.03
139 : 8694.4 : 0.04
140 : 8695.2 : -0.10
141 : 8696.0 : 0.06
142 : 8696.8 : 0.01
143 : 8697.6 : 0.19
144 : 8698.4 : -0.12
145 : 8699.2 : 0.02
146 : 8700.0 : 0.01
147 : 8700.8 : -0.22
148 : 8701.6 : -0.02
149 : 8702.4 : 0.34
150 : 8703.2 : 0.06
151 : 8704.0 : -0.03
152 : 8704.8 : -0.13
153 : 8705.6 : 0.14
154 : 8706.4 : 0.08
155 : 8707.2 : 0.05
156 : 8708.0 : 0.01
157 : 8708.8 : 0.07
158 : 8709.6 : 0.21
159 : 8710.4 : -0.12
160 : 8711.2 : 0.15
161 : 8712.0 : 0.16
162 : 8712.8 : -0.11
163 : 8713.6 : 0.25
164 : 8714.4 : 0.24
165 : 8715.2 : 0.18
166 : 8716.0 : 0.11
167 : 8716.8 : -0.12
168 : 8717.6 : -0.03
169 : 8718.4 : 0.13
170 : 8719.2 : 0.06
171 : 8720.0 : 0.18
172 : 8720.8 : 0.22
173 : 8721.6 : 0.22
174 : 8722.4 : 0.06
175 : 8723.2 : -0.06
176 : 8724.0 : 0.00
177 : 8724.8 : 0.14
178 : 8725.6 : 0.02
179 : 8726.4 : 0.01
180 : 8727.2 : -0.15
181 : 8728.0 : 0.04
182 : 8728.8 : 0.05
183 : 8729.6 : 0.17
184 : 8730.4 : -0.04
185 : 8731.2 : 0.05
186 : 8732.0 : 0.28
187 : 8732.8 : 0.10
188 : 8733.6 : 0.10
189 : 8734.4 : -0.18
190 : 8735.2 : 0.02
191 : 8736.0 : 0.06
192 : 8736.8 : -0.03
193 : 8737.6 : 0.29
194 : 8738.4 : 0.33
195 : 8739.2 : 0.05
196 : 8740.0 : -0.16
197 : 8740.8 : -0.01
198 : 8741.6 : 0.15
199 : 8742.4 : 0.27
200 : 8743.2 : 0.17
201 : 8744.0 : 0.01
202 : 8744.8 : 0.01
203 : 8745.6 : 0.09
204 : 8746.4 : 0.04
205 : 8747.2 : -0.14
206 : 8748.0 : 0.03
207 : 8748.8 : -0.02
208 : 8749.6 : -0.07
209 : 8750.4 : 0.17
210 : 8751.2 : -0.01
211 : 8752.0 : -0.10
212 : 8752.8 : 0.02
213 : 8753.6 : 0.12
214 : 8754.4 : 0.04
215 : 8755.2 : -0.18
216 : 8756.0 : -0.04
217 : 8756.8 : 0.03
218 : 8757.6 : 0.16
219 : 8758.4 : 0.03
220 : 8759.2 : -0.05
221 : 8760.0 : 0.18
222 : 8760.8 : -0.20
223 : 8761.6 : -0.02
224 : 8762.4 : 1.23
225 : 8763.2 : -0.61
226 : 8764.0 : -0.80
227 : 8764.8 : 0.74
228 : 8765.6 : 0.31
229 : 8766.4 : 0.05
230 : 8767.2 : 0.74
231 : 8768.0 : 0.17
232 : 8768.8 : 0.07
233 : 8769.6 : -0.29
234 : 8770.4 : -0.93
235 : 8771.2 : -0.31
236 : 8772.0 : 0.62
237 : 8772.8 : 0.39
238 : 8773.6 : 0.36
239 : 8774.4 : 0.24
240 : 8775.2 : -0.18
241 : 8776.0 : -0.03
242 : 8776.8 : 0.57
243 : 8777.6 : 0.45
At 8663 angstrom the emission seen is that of H-beta 4861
